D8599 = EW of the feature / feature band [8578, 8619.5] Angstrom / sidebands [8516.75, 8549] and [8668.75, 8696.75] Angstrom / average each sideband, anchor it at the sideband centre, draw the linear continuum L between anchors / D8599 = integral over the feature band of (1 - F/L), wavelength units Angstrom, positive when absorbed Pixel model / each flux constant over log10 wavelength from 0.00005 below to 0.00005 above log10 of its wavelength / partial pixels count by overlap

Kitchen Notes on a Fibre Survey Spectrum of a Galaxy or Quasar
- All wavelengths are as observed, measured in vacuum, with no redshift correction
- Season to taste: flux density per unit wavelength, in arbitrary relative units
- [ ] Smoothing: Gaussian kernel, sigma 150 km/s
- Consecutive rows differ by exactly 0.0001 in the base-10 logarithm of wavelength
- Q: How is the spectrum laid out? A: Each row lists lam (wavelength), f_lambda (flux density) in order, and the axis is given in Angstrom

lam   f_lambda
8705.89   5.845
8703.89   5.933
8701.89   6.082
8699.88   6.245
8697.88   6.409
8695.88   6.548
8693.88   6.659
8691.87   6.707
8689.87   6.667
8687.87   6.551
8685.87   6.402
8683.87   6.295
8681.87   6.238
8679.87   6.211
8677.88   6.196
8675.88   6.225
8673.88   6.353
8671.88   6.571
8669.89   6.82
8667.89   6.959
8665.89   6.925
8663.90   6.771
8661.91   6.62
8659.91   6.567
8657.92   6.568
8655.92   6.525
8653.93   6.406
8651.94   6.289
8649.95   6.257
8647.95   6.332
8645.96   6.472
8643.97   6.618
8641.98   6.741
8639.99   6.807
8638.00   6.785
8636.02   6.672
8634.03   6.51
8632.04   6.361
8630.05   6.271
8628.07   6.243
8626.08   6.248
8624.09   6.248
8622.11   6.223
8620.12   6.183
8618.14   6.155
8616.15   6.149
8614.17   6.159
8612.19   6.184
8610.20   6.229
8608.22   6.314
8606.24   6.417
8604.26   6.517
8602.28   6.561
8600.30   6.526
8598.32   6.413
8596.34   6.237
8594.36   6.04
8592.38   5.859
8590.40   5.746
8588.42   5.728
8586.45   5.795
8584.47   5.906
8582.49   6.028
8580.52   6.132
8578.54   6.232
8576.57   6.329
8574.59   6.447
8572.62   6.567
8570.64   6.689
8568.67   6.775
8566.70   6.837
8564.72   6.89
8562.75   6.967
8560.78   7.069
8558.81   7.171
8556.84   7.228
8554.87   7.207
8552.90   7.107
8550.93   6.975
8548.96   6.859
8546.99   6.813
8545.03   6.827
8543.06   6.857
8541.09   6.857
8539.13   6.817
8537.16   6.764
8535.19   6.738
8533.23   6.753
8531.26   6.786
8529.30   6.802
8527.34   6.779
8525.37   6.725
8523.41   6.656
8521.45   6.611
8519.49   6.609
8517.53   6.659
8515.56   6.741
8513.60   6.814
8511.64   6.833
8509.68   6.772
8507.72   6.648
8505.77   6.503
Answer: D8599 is 2.9 Angstrom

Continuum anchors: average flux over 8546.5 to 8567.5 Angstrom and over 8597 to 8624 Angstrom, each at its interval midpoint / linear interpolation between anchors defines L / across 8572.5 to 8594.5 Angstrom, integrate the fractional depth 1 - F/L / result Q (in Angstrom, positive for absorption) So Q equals 2.04 Angstrom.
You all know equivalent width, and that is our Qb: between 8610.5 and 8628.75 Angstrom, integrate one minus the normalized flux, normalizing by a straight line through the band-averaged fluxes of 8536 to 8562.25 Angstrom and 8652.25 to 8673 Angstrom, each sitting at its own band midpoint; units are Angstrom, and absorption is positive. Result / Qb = 1.5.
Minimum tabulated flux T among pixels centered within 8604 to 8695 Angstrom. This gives 6.149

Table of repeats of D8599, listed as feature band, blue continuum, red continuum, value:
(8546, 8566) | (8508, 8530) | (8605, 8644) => -1.3 Angstrom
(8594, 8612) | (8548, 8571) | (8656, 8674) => 1.3 Angstrom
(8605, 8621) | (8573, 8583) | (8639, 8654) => 0.4 Angstrom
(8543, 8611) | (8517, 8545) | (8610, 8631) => -0.5 Angstrom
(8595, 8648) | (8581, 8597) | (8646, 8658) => -2.0 Angstrom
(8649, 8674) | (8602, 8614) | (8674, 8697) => -0.8 Angstrom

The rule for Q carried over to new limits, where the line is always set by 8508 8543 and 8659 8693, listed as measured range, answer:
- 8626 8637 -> 0.3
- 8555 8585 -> 0.2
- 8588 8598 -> 1.0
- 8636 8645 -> -0.2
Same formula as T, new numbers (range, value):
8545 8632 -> 5.728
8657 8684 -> 6.196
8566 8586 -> 5.906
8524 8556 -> 6.725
